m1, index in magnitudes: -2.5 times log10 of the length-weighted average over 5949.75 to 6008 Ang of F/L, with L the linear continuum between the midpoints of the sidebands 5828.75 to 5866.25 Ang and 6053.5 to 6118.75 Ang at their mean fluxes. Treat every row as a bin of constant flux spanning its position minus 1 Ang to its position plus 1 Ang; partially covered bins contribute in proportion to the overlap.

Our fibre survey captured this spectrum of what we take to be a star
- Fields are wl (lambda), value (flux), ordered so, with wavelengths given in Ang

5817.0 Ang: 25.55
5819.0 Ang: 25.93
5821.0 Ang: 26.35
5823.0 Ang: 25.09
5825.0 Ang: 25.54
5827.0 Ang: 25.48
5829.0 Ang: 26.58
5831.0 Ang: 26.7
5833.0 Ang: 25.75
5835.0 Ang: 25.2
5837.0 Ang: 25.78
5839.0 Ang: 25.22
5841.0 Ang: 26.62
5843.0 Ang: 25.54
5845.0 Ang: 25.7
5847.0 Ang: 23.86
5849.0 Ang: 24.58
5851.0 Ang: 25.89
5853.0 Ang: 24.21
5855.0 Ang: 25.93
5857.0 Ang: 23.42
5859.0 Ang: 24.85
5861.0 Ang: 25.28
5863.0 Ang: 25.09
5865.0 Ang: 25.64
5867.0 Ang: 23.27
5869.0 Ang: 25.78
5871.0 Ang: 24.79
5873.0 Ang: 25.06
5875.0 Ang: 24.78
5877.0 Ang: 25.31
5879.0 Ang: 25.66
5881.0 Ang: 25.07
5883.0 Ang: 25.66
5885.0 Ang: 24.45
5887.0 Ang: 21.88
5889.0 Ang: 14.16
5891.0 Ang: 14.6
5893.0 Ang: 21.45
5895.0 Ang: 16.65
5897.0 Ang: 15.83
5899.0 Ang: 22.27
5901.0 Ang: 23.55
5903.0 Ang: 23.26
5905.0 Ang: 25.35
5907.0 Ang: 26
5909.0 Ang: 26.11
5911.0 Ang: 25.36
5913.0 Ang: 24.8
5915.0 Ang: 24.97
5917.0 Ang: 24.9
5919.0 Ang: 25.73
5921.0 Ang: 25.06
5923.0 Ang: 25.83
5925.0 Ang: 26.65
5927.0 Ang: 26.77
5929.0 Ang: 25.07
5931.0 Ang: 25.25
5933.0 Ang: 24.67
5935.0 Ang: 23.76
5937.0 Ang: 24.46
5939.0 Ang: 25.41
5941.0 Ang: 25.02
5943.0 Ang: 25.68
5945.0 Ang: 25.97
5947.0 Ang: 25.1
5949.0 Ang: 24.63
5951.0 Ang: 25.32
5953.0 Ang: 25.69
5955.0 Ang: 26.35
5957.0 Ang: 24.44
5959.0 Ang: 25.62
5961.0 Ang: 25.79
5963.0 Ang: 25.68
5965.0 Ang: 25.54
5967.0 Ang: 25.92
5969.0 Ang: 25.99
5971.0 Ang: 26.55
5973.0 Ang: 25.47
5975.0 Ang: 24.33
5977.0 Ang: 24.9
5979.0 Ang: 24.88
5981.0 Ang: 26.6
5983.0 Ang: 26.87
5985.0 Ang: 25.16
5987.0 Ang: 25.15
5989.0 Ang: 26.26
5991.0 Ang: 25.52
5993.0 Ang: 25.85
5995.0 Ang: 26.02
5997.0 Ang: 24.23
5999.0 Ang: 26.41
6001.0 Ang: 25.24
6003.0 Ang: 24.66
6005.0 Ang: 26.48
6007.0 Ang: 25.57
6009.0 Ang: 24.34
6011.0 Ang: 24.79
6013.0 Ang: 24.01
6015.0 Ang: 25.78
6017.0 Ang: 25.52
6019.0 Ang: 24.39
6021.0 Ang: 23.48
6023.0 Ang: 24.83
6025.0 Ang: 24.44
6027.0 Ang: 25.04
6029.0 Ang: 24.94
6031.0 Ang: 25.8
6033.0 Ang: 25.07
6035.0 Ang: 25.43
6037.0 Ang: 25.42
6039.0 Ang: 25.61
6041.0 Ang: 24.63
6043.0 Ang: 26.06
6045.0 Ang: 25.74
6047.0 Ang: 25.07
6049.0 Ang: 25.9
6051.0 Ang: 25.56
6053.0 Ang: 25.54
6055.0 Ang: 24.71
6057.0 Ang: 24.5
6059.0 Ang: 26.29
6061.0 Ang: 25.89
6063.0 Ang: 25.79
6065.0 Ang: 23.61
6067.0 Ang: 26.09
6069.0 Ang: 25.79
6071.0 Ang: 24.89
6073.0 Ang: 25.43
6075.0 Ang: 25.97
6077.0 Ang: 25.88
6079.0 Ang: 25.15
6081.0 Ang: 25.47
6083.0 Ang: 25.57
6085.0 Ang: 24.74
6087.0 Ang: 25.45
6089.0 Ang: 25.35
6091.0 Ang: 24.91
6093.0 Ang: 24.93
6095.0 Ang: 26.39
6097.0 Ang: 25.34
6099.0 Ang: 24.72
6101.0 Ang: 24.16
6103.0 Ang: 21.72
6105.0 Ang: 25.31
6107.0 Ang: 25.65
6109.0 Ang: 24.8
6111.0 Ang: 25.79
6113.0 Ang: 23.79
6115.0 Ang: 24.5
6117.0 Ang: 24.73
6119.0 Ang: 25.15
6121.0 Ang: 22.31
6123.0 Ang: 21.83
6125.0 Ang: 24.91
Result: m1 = -0.017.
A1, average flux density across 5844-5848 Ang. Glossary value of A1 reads 24.8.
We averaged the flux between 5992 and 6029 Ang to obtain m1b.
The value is 25.1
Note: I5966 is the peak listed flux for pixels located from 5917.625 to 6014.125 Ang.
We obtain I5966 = 26.87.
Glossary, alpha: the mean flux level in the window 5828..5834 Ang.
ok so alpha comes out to 26.3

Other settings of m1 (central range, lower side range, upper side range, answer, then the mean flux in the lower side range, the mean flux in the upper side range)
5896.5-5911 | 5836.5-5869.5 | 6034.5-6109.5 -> 0.068 mag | 25.1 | 25.3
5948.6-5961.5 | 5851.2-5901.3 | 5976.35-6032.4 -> -0.045 mag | 23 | 25.3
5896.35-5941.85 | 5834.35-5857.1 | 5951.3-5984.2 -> 0.035 mag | 25.2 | 25.7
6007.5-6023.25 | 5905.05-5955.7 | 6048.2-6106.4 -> 0.027 mag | 25.4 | 25.2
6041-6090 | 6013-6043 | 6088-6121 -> -0.023 mag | 25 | 24.8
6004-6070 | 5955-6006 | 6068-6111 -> 0.006 mag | 25.6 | 25.1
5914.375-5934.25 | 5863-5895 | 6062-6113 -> -0.089 mag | 23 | 25.1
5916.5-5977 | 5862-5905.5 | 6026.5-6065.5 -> -0.075 mag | 22.7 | 25.4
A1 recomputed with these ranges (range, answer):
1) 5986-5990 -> 25.7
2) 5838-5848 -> 25.4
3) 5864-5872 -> 24.9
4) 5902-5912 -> 25.2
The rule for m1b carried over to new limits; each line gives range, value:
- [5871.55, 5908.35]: 22.3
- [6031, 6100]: 25.4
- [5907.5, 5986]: 25.4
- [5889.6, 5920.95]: 22.7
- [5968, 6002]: 25.6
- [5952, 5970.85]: 25.7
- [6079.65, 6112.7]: 25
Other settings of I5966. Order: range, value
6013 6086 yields 26.29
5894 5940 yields 26.77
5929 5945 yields 25.97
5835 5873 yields 26.62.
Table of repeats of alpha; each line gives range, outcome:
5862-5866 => 25.4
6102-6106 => 23.5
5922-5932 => 25.9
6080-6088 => 25.3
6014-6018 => 25.6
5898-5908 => 24.1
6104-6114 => 25.1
